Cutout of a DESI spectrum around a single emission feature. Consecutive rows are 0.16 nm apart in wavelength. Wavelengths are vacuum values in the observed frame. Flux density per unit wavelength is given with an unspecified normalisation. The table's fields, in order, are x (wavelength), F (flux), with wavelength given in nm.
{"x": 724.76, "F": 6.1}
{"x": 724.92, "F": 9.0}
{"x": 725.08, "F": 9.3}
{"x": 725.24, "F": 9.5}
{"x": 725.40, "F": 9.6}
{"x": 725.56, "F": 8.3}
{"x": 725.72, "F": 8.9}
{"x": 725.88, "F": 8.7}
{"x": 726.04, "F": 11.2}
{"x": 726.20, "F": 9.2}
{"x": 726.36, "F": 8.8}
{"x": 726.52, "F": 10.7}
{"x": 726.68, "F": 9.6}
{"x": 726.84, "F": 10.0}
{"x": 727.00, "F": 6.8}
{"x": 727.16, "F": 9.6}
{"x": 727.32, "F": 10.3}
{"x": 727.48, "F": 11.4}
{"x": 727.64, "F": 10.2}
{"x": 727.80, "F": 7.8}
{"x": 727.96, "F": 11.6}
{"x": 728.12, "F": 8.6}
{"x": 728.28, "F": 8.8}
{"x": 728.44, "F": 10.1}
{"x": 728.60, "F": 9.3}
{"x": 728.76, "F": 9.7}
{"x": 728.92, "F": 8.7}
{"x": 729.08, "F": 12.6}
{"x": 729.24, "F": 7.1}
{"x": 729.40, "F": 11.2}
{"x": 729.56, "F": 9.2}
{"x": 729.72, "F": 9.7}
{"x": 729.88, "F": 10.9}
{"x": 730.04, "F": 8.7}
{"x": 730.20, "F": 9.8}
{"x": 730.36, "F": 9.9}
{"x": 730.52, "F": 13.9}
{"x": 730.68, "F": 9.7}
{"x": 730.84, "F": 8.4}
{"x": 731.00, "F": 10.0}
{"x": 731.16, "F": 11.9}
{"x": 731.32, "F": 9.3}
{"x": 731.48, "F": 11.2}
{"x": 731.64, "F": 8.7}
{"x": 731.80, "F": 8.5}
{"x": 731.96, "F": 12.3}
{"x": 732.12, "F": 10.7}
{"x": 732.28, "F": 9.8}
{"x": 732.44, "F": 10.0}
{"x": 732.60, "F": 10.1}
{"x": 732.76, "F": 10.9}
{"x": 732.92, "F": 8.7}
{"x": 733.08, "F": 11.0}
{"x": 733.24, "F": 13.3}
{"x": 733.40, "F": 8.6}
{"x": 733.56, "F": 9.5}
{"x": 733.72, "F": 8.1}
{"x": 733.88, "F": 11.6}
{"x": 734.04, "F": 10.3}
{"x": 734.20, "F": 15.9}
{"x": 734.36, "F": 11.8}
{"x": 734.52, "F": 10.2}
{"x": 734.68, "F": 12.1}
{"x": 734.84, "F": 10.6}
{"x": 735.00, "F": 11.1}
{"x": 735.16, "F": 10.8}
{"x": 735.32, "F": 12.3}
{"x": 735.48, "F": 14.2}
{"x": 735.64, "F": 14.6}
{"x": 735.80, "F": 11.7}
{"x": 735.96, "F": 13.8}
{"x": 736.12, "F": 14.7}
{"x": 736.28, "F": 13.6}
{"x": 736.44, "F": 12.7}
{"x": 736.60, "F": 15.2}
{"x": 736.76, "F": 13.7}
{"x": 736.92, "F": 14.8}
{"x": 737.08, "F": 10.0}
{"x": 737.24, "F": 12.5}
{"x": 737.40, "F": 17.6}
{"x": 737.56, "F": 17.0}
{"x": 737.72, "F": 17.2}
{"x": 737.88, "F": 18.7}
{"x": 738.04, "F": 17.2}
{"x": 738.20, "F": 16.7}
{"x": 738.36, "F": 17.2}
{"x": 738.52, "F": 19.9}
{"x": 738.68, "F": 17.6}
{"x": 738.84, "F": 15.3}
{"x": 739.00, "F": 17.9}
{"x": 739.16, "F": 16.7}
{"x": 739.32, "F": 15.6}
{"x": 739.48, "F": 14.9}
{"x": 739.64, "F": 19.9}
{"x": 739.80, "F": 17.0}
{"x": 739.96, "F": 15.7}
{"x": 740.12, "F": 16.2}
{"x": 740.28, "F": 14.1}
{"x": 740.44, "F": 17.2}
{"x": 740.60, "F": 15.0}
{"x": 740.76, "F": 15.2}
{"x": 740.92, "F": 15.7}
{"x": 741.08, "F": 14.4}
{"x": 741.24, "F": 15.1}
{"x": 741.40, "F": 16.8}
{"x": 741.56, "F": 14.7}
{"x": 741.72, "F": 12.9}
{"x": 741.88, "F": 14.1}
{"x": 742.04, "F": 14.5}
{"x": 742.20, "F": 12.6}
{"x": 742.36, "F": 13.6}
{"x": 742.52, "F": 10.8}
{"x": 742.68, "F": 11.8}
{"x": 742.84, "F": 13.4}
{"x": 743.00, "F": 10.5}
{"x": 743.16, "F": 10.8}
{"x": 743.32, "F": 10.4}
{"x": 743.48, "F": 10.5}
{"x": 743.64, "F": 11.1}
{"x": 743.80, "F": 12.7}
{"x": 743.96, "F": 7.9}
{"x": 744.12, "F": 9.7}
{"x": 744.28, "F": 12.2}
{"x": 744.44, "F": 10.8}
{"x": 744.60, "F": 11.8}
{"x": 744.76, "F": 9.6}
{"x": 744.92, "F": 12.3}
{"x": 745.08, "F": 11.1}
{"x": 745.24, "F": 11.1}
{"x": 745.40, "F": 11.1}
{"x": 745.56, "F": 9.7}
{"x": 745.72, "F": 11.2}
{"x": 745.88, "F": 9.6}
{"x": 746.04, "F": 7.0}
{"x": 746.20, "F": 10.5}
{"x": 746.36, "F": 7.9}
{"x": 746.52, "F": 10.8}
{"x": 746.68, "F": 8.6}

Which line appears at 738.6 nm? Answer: Mg II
